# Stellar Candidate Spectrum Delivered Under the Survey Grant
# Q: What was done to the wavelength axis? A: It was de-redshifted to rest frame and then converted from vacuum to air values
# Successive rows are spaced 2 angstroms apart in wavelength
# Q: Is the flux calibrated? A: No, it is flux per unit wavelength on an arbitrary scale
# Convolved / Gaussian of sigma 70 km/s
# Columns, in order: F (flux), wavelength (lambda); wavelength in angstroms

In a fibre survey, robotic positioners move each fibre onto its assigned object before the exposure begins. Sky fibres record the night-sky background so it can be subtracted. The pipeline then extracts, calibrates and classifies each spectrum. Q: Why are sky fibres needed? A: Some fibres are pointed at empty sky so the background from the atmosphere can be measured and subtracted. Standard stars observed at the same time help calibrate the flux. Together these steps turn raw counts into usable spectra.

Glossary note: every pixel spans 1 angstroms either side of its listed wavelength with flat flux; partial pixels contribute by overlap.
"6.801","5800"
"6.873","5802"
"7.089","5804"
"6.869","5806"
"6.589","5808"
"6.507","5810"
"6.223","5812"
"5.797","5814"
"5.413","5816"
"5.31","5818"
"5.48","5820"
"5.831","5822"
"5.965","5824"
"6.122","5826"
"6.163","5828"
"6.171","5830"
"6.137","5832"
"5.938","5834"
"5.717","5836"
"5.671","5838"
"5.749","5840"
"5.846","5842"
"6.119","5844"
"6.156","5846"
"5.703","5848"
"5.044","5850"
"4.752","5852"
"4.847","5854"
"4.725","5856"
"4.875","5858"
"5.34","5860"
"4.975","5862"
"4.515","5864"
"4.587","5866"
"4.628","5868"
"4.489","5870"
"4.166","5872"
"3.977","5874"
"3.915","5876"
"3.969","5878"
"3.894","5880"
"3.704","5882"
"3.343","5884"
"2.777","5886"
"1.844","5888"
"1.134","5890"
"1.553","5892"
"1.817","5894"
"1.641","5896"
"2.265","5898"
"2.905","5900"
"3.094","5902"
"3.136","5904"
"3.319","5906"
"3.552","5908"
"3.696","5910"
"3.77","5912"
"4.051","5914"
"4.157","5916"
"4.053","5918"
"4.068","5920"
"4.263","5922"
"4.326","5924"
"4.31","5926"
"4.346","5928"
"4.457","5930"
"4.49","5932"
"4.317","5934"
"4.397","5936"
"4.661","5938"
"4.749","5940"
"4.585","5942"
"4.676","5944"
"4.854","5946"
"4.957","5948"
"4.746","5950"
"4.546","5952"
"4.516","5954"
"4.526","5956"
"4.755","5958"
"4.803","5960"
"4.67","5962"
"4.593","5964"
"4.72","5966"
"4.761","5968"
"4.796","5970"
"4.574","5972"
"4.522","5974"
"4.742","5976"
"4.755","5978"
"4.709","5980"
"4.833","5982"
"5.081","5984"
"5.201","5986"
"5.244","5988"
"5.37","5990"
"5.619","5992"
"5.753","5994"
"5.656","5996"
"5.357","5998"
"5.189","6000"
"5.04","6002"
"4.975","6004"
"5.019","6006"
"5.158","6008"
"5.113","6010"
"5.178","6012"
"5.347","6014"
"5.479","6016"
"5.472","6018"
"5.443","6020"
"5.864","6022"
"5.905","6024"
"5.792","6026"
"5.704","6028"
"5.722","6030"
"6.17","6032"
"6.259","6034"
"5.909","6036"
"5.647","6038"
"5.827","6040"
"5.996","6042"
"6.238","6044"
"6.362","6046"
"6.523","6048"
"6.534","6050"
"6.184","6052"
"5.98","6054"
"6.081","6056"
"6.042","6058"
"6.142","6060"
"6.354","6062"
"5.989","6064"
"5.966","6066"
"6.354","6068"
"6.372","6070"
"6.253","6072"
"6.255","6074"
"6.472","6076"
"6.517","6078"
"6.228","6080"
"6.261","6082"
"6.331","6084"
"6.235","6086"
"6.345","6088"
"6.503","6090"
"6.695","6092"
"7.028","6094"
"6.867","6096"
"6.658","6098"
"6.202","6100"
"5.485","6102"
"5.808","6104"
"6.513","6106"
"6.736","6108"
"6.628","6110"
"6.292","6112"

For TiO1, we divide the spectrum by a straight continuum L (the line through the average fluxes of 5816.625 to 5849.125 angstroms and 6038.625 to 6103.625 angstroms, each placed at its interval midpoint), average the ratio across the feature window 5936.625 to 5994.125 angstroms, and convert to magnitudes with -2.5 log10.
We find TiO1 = 0.26 mag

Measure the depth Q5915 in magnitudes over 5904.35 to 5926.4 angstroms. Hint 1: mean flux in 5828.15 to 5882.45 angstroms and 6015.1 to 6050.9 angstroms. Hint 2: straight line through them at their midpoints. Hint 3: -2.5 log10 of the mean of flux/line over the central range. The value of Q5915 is 0.34 mag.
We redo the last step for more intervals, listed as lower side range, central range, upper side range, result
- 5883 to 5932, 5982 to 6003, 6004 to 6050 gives -0.06 mag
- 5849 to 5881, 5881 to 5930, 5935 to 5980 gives 0.38 mag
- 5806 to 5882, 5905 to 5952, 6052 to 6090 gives 0.30 mag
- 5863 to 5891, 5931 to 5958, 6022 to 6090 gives -0.01 mag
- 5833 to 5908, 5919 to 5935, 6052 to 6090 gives 0.09 mag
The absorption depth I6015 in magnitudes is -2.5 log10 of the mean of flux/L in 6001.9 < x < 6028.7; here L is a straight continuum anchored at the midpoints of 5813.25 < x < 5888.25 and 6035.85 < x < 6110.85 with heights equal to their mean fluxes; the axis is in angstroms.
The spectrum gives 0.106 mag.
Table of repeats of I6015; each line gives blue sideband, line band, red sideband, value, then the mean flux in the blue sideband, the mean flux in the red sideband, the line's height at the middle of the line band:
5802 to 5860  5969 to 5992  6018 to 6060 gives 0.21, 5.82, 6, 5.95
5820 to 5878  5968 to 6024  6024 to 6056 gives 0.14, 5.27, 6.05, 5.87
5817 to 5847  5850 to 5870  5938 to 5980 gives 0.17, 5.89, 4.69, 5.63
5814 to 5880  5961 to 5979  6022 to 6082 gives 0.23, 5.25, 6.13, 5.78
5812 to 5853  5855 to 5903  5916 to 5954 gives 0.43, 5.77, 4.48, 5.18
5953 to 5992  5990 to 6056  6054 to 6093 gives -0.03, 4.82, 6.28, 5.55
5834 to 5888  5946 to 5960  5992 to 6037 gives 0.11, 4.72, 5.53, 5.2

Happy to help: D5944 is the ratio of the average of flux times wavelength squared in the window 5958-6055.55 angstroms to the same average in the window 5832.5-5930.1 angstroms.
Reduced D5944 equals 1.38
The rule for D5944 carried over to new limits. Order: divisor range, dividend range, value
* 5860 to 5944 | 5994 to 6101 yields 1.68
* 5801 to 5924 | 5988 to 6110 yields 1.38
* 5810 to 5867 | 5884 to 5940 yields 0.64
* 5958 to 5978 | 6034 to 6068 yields 1.34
